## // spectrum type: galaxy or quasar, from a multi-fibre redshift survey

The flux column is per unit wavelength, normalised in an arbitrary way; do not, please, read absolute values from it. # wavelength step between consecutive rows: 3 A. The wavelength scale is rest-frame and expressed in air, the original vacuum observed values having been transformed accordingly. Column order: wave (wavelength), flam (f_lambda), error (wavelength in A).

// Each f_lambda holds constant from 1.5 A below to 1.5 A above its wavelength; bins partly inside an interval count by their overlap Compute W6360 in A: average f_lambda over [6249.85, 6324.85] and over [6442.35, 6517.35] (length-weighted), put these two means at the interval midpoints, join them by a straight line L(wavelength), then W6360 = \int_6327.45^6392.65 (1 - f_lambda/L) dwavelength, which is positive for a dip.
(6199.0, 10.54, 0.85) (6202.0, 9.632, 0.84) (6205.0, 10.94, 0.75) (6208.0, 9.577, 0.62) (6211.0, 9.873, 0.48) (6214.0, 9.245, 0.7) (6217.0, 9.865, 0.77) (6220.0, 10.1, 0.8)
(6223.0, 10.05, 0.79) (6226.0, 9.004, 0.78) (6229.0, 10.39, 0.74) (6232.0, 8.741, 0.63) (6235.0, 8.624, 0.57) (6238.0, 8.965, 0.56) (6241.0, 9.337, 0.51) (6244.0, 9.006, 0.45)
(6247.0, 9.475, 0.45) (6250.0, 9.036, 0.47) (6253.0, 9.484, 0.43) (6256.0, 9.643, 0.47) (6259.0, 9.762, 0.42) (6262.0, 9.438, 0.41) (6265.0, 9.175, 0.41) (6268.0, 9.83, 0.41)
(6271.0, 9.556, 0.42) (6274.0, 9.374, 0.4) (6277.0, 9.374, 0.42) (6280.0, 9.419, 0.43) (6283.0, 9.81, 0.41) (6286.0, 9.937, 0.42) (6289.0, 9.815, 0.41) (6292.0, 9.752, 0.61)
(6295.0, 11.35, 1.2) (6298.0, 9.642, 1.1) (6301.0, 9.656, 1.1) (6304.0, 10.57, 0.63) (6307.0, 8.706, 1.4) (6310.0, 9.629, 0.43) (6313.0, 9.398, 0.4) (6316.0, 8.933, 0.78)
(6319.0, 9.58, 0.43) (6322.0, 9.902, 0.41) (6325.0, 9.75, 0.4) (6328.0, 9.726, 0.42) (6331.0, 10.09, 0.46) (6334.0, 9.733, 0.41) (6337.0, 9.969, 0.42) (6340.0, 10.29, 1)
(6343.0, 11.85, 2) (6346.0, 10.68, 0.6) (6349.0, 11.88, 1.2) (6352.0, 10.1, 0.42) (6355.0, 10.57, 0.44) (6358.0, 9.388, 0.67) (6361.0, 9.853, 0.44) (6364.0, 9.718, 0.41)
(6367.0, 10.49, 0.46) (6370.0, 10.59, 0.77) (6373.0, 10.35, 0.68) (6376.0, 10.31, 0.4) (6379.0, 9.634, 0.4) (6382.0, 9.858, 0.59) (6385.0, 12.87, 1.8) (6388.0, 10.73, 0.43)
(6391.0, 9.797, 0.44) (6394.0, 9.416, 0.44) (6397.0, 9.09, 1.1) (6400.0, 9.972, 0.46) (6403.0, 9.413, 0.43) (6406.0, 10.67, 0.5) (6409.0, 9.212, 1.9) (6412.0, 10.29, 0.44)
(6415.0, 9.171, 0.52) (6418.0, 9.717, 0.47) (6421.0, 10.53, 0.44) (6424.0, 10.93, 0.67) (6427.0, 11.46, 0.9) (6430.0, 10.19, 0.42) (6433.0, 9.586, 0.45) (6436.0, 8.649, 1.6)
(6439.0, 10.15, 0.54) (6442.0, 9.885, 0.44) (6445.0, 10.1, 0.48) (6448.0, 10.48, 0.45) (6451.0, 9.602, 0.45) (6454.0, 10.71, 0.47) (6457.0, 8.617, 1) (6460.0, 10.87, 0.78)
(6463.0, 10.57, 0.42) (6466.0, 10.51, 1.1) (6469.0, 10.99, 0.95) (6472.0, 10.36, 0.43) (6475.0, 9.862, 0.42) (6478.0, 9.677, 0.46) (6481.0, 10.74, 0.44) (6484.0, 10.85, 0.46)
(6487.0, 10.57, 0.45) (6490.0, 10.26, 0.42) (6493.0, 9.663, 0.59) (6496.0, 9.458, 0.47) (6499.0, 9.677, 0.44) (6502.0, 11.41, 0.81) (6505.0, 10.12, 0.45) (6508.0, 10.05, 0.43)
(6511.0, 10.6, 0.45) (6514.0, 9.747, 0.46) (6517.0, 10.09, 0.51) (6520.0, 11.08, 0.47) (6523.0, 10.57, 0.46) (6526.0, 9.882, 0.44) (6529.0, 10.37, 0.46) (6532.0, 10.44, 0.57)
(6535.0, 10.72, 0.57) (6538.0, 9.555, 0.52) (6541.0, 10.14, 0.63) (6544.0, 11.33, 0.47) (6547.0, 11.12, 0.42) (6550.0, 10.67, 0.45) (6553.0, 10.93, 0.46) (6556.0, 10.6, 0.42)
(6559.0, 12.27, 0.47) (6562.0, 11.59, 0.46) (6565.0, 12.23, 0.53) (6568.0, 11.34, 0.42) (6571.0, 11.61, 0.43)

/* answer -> -3.5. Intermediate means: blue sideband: 9.64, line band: 10.4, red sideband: 10.2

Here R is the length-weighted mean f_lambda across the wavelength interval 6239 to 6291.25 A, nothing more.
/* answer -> 9.5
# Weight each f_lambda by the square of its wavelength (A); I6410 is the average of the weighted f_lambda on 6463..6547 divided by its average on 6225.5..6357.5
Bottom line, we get 1.1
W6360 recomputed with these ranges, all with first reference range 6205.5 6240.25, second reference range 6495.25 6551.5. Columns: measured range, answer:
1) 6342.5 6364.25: -1.3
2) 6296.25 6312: 0.2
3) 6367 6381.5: -0.4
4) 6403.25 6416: 0.3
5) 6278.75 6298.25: -0.5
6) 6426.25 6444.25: 0.4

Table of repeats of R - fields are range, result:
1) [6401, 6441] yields 10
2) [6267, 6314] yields 9.74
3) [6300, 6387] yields 10.1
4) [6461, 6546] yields 10.3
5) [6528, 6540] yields 10.3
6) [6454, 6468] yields 10.2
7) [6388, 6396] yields 9.78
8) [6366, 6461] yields 10.1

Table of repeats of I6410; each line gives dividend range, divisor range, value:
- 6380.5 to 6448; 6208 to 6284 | 1.12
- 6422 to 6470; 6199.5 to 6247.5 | 1.14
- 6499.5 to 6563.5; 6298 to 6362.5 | 1.13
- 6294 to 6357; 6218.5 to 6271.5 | 1.10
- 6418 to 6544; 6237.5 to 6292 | 1.16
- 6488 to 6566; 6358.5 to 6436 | 1.09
